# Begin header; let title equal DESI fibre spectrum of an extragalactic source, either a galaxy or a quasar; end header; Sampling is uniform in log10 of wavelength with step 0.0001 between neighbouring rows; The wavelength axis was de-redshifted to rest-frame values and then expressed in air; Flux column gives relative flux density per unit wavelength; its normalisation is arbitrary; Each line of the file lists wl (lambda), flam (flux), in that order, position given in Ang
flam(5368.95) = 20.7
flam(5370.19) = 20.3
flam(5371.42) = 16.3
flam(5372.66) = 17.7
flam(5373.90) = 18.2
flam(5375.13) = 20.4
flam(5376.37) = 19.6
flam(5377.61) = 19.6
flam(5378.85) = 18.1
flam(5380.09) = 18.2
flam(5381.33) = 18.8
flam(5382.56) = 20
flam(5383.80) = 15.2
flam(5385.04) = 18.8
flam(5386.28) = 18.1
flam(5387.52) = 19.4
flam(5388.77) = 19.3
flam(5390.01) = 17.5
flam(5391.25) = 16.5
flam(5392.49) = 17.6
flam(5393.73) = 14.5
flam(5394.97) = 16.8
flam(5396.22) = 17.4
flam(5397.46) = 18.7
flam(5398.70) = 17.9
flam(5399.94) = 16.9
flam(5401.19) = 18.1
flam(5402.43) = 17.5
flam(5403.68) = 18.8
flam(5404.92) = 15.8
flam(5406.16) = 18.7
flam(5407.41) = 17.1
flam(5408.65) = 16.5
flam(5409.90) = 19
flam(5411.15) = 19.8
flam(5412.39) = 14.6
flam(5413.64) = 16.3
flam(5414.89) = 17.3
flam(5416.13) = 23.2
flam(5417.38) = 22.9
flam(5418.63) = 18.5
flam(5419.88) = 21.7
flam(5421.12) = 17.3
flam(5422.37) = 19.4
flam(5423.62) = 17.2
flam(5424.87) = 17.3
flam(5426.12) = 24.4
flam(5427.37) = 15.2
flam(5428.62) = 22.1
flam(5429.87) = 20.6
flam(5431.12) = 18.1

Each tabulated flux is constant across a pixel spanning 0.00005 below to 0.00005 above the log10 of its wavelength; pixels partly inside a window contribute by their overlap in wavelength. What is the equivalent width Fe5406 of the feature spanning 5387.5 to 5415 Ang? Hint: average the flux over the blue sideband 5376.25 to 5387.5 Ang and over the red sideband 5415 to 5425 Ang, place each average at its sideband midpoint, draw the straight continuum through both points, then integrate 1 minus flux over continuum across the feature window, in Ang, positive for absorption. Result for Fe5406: 2.38 Ang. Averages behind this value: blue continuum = 18.5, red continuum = 19.7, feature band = 17.4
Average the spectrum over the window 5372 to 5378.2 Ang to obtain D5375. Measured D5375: 19.1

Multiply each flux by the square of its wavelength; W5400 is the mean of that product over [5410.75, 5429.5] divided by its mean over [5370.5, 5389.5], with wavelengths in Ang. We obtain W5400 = 1.0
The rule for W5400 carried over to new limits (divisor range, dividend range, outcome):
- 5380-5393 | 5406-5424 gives 1.04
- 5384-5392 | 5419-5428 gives 1.06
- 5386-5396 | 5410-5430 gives 1.11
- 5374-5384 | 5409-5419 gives 1.01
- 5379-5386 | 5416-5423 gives 1.13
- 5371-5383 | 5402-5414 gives 0.94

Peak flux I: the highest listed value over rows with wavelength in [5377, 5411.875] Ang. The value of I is 20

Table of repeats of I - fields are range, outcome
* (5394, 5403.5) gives 18.7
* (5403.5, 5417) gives 23.2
